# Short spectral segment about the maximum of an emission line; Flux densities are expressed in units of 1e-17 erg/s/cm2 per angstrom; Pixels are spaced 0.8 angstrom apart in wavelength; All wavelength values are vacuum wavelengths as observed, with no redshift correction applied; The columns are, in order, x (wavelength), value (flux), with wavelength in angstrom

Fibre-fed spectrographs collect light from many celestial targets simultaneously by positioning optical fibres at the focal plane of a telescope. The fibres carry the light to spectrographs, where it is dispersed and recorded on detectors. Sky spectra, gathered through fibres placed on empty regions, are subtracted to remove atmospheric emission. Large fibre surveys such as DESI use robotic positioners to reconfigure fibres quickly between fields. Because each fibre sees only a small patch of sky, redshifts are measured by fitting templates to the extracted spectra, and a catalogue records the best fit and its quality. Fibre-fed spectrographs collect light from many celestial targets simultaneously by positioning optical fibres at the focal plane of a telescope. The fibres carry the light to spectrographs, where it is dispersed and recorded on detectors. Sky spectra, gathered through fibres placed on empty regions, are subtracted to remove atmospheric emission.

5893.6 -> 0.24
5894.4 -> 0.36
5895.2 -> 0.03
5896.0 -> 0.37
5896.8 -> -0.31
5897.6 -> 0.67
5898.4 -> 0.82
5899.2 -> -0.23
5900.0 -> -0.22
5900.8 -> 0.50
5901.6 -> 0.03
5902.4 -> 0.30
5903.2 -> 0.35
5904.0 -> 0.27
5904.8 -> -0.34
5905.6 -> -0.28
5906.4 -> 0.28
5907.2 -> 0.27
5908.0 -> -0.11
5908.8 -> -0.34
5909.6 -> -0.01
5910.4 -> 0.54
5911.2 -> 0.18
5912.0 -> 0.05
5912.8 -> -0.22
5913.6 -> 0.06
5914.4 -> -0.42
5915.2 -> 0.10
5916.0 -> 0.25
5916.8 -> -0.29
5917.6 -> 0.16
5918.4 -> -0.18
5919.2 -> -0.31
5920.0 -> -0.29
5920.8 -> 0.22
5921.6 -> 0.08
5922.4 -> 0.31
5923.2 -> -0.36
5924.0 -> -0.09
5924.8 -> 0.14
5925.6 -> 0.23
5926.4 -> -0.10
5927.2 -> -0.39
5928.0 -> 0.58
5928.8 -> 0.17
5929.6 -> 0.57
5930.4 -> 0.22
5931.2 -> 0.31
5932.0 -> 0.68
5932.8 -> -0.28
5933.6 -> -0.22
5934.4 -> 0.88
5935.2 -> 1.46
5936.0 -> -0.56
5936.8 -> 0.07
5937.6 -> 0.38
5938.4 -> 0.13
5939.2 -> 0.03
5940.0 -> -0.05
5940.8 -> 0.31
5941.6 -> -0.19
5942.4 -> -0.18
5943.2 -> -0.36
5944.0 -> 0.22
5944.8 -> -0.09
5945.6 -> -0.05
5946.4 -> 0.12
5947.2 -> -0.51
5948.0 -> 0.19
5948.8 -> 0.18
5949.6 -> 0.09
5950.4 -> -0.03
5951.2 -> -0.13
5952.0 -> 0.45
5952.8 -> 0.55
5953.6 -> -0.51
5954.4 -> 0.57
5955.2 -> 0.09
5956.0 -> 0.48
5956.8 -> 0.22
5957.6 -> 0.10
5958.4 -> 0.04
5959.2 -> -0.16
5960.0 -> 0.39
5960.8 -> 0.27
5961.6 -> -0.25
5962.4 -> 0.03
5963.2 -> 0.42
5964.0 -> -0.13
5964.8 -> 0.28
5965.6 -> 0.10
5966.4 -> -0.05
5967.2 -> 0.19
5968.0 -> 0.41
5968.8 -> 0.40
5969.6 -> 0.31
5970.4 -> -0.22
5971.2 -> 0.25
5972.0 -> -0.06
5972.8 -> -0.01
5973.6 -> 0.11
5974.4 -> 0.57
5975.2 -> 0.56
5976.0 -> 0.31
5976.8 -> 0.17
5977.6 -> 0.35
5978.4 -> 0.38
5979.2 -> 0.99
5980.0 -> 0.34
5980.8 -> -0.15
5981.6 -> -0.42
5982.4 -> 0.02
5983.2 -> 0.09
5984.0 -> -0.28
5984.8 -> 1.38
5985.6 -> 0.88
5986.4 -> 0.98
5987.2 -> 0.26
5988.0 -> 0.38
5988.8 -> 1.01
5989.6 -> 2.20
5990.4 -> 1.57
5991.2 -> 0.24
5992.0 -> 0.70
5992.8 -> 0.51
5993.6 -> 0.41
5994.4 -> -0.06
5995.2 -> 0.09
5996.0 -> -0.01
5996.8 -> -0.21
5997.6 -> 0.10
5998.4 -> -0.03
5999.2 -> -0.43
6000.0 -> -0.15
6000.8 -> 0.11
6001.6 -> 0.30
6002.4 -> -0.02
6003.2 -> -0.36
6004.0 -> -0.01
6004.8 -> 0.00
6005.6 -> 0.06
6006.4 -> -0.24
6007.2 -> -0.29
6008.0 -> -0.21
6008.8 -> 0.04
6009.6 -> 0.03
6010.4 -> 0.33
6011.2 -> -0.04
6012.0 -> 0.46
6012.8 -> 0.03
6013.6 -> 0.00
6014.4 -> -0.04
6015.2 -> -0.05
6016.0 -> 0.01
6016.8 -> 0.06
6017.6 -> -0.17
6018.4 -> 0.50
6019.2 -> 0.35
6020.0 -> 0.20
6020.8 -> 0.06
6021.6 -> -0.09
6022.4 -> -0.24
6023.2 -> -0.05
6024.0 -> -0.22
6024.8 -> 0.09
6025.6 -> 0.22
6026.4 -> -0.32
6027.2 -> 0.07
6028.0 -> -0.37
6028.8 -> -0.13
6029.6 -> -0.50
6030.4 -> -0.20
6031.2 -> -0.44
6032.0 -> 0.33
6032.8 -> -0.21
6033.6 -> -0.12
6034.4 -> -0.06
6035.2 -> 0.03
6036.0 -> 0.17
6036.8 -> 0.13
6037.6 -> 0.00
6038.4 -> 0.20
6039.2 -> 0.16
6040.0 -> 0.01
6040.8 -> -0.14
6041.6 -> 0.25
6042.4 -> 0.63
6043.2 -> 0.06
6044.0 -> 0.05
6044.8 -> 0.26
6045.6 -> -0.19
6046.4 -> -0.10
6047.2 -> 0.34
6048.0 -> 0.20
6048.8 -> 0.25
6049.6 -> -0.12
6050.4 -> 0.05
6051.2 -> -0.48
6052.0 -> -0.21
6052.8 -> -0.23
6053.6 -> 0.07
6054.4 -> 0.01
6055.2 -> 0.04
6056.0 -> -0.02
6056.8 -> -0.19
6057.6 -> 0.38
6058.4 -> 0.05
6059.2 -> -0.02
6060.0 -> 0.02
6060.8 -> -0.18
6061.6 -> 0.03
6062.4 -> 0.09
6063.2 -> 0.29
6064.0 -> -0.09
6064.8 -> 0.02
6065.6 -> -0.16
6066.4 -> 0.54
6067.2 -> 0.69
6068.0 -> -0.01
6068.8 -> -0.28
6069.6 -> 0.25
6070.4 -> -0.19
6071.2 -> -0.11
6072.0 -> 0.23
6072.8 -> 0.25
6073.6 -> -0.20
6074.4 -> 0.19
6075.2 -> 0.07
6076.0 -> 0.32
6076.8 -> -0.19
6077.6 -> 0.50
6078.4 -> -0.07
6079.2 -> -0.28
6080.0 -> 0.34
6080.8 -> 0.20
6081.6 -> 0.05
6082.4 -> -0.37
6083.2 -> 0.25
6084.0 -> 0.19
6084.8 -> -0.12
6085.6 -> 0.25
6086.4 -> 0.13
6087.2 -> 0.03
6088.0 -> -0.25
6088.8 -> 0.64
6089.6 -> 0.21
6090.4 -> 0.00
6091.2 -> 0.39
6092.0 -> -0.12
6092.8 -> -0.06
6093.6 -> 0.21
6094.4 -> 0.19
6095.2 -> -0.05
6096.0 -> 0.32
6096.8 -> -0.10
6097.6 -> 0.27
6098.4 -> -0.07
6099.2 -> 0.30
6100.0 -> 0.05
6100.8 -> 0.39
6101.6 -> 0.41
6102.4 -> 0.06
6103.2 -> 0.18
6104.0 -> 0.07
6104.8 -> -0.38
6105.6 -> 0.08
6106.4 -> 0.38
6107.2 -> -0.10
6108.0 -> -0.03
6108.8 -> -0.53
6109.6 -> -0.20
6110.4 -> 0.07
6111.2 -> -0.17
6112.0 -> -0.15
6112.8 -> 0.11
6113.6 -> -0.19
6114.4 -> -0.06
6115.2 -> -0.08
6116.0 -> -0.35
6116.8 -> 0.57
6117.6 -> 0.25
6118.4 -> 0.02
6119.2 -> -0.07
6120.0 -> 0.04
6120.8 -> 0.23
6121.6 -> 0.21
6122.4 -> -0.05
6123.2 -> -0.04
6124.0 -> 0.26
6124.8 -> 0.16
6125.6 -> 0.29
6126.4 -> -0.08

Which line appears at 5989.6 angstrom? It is [O II] 3727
